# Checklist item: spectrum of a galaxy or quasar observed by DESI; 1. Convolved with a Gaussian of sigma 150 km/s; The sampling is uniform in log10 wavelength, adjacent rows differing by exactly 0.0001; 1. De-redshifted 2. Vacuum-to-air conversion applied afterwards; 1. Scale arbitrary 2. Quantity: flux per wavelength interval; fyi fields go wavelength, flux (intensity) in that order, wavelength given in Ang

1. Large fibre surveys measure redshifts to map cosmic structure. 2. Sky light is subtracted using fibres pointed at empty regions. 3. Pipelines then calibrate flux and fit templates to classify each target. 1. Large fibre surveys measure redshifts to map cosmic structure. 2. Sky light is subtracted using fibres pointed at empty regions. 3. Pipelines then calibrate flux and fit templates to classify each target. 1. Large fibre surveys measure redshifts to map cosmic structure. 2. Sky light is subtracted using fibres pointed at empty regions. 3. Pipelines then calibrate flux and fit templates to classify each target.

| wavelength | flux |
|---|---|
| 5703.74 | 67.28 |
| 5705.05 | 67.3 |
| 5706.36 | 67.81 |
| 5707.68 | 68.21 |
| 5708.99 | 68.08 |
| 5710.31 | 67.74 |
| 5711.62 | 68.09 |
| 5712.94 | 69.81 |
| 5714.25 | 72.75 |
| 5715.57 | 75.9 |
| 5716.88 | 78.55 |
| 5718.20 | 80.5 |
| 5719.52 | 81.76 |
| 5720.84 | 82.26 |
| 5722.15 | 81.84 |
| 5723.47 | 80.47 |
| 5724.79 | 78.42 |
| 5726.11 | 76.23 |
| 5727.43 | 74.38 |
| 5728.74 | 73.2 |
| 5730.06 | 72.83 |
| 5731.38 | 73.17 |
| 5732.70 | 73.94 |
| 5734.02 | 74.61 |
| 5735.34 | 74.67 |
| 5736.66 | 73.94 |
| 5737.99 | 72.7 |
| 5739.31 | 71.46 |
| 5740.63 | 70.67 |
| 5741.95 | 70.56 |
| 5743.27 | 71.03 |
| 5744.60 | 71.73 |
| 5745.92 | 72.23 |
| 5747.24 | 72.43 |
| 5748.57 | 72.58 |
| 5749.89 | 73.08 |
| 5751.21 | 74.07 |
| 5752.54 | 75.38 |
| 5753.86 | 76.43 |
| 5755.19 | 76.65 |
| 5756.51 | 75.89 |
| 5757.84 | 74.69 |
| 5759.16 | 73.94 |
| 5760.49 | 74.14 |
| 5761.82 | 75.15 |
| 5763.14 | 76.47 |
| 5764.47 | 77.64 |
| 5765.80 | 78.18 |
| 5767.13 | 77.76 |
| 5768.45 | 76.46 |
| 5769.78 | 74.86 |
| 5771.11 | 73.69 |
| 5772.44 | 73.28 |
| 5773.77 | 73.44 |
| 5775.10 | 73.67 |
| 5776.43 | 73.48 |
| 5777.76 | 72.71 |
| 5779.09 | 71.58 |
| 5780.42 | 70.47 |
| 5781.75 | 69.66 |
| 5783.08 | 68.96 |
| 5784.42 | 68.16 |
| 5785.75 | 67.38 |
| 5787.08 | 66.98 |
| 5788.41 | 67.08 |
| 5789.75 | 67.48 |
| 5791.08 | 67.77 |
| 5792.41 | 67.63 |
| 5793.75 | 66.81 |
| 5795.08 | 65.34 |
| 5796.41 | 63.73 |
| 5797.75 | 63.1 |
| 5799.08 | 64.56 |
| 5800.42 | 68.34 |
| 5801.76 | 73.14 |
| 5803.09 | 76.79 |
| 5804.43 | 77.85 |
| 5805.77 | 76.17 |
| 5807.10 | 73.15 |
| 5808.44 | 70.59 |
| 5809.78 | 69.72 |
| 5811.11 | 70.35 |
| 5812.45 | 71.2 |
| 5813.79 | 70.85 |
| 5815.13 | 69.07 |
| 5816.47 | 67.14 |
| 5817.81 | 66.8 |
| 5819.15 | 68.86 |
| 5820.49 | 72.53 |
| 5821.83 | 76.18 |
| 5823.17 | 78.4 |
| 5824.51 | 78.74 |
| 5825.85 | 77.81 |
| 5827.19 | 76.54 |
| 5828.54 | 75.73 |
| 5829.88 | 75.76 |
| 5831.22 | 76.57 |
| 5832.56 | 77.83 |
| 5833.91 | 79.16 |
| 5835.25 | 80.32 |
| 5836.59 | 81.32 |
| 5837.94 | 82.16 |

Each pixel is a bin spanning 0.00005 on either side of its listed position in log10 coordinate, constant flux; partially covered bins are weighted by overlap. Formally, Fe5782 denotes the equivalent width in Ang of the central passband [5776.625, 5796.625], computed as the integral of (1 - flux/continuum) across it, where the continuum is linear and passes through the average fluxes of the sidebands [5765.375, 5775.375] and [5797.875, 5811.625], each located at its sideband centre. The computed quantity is 1.4 Ang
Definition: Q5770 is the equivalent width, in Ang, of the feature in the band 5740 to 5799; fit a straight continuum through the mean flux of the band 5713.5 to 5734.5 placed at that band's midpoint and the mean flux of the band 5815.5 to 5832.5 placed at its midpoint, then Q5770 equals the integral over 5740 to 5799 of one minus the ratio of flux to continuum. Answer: 3.0 Ang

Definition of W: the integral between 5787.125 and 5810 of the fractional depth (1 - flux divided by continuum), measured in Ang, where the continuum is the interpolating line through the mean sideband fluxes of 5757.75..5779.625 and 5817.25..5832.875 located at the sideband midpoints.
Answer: 1.74 Ang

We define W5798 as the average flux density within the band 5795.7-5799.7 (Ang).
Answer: 63.9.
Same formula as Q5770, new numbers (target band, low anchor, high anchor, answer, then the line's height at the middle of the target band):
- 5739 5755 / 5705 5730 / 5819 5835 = 0.5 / 75.1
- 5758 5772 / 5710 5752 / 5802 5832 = -0.3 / 74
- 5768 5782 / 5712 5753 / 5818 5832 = 0.4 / 75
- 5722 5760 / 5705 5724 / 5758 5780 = 0.2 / 74.5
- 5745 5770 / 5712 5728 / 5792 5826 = -0.1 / 74.7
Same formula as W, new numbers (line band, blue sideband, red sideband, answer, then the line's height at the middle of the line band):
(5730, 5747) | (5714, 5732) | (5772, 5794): 0.7 Ang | 75.4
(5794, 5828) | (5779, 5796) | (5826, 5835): 0.7 Ang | 73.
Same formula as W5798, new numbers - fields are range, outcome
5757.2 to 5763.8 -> 74.9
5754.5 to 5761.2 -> 75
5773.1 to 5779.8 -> 73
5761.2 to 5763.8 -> 76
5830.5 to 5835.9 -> 78.5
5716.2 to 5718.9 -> 79.5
